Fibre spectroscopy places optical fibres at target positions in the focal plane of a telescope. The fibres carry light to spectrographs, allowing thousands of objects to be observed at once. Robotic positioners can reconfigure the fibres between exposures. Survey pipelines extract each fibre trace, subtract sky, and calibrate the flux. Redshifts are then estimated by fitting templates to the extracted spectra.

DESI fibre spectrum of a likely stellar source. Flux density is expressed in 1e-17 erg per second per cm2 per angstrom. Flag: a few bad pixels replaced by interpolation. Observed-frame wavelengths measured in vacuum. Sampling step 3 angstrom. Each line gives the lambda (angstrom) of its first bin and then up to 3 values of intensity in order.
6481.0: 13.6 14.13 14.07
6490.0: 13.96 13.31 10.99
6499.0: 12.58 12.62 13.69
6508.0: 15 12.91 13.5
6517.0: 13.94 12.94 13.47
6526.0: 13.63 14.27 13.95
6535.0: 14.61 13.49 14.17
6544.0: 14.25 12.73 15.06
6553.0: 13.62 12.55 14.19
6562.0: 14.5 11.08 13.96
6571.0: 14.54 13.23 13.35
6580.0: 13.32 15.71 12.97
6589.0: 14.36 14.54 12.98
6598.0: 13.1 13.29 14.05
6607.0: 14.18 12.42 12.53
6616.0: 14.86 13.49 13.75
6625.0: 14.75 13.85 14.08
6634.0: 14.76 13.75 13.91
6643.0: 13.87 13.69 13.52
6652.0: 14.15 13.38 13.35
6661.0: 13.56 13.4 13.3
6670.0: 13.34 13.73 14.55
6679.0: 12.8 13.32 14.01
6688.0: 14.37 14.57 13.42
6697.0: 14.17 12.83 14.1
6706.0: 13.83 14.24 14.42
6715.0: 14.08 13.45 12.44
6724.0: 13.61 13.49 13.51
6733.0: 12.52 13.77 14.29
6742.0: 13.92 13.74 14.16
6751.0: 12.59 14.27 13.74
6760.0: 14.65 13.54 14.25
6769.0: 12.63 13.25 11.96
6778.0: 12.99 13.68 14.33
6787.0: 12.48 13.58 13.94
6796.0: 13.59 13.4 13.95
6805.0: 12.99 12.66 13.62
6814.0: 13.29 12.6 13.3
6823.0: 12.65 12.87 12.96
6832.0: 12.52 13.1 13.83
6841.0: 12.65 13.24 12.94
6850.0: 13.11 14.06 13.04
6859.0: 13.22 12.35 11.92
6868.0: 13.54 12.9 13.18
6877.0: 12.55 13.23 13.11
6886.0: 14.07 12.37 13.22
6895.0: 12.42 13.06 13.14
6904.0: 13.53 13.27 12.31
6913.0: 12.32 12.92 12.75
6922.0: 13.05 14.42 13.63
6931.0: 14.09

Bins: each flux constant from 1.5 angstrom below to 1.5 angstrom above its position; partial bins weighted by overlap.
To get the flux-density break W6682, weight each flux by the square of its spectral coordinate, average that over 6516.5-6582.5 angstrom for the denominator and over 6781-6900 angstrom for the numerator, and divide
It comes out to 1.05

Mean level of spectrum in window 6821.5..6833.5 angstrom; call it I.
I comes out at 12.8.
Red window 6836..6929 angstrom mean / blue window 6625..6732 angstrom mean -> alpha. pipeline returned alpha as 1.0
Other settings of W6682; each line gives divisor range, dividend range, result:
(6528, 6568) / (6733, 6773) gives 1.06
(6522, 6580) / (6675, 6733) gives 1.05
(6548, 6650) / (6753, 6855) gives 1.03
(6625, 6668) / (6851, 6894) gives 1.01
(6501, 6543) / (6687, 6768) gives 1.07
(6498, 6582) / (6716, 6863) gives 1.05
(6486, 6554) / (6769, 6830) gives 1.06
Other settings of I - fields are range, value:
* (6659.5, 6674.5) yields 13.5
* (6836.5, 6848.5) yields 13.2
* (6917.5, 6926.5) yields 13.4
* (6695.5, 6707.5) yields 13.7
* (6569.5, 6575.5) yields 13.9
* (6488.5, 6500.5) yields 12.7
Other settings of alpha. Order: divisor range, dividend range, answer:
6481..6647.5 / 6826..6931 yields 0.96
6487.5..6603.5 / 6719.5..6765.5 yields 1.00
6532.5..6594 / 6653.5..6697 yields 0.99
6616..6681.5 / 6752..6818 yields 0.97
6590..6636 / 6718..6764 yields 0.99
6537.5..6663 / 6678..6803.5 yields 0.99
